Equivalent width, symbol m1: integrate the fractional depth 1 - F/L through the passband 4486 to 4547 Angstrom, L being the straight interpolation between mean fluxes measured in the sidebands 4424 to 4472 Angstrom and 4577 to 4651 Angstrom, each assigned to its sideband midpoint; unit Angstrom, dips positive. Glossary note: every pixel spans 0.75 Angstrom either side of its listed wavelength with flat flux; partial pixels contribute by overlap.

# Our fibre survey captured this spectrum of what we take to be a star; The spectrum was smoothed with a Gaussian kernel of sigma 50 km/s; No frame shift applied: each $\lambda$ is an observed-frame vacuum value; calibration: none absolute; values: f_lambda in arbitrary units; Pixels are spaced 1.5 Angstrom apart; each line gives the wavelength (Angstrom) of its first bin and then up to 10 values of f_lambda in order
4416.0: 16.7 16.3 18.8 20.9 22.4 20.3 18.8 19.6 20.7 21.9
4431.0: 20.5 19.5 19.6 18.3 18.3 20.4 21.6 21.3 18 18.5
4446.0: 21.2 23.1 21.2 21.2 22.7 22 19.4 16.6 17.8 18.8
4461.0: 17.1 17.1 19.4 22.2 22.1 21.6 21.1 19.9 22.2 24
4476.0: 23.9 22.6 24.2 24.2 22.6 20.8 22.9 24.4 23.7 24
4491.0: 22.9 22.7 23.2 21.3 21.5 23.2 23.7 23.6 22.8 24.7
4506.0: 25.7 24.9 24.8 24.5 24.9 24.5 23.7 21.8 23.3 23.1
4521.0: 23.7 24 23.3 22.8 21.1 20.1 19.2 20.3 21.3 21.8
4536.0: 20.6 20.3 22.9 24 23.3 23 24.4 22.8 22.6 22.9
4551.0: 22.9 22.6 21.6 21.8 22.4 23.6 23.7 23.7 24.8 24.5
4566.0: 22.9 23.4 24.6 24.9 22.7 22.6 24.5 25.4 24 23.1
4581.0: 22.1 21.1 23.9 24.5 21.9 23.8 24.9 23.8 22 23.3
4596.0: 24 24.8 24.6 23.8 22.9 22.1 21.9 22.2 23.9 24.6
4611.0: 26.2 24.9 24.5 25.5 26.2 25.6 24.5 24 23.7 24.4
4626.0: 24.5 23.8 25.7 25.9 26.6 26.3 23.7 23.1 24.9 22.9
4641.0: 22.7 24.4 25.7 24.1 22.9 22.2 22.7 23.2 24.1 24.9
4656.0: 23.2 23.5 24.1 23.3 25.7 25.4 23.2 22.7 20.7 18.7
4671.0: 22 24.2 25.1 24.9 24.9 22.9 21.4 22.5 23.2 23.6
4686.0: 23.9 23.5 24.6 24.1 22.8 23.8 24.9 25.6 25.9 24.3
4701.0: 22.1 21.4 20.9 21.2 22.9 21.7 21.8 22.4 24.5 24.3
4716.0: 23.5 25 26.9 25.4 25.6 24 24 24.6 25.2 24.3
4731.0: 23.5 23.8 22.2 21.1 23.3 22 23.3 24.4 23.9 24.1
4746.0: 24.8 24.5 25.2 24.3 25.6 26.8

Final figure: -3.7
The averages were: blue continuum 20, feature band 23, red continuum 24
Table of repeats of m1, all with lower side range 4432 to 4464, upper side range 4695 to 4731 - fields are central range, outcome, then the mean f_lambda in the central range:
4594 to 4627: -2.9 Angstrom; 24.2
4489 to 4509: -2.9 Angstrom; 23.4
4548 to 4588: -3.2 Angstrom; 23.3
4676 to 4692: -0.1 Angstrom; 23.5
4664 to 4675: 0.3 Angstrom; 22.5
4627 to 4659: -2.0 Angstrom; 24.1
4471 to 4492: -2.9 Angstrom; 23.1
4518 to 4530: -0.9 Angstrom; 22.4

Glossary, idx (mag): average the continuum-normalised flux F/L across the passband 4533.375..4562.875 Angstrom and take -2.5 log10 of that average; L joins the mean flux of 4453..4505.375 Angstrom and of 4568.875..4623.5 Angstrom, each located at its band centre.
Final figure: 0.02 mag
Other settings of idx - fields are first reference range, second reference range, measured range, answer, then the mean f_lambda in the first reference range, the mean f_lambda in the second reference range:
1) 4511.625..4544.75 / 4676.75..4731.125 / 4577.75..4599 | -0.03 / 22.4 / 23.7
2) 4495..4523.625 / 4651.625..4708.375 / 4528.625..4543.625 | 0.10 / 23.7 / 23.4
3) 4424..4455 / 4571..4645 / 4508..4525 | -0.08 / 20.4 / 24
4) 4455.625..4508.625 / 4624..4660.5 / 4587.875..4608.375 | 0.01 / 22.1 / 24.1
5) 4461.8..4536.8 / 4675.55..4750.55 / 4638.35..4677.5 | 0.00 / 22.6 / 23.7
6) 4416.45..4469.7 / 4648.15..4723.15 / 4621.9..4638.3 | -0.09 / 20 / 23.5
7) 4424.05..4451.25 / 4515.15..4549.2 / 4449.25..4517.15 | -0.05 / 20.2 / 22.3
